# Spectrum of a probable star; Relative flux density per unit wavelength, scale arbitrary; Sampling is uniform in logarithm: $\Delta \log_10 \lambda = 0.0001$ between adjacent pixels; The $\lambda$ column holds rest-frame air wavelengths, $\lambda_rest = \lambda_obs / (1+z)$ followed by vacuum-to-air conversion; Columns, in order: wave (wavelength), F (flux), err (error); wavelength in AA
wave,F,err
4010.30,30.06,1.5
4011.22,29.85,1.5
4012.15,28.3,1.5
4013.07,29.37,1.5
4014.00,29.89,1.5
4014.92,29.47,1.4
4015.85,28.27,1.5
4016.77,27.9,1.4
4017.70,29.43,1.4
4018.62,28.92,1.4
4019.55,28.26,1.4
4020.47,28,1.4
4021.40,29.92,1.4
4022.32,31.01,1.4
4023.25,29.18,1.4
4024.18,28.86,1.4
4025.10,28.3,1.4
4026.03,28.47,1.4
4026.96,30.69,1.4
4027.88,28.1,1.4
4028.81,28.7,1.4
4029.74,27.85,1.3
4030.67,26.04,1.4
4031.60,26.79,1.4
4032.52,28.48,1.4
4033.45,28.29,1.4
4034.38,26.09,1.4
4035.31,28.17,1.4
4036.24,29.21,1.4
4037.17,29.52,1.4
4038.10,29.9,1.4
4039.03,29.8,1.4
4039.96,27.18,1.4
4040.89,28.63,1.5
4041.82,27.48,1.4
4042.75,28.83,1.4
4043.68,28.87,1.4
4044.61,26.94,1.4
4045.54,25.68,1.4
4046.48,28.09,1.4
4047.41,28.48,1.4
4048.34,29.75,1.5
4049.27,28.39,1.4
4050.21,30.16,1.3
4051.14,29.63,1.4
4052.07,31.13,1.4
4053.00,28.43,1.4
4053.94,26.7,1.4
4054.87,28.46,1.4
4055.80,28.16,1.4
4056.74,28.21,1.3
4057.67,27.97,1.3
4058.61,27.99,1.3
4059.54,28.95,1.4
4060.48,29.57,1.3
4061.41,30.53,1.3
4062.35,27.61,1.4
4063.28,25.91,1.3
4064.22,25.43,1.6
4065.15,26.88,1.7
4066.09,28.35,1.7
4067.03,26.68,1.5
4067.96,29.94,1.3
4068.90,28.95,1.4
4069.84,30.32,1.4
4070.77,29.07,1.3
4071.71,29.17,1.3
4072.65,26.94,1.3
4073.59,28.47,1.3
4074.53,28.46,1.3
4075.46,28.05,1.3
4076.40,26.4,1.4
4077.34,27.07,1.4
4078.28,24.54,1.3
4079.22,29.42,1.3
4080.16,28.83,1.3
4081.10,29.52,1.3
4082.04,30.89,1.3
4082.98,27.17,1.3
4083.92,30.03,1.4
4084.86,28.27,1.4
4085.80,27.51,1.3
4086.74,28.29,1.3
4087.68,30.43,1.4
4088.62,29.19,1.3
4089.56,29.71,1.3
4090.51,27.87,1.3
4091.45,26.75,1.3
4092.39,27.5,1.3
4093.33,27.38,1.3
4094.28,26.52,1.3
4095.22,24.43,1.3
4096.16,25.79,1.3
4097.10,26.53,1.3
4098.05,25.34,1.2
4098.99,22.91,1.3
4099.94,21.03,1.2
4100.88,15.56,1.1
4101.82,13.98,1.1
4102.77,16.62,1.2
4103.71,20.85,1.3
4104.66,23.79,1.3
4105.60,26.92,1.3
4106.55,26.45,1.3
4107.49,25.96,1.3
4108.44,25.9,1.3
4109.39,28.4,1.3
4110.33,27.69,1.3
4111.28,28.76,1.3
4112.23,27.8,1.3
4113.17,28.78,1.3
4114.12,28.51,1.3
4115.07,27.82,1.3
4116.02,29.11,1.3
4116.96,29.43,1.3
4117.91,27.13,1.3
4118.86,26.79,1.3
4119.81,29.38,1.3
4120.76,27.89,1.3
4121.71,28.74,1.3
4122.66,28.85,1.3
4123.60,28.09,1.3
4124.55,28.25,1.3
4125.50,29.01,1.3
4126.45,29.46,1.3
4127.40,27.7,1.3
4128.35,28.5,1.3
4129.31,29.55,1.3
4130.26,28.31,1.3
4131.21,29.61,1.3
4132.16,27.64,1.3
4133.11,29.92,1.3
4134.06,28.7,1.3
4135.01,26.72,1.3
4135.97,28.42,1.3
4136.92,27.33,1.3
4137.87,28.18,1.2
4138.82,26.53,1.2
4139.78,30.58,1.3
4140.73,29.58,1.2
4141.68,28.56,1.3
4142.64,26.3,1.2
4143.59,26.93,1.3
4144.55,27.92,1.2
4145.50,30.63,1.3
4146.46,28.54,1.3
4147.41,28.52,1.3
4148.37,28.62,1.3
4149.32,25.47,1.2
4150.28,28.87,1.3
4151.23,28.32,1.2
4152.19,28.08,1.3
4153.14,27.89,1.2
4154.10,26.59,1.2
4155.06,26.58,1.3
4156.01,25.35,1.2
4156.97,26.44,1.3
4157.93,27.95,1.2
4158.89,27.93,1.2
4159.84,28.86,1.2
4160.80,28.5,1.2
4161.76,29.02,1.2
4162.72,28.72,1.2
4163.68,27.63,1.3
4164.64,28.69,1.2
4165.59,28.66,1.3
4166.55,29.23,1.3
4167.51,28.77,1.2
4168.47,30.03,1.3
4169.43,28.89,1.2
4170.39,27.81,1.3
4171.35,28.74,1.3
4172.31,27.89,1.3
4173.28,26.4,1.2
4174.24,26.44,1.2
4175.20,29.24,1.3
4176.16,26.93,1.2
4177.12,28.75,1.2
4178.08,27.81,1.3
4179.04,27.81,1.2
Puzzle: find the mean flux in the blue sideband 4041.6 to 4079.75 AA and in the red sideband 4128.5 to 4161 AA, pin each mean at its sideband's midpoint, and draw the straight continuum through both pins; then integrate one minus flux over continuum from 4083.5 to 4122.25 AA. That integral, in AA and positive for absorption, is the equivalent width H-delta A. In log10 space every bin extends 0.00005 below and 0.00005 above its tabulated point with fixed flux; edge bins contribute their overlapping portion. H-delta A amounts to 2.5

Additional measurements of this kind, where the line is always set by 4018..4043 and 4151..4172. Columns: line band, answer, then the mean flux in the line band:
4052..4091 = 0.1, 28.3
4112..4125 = 0.0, 28.4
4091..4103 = 2.2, 23.2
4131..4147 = -0.1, 28.3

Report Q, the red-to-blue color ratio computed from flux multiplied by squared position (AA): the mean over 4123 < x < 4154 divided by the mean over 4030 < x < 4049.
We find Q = 1.1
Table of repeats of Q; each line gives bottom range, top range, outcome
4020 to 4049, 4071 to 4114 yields 0.96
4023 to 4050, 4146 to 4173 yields 1.05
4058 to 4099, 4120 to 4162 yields 1.04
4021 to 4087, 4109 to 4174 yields 1.04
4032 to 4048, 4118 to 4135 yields 1.05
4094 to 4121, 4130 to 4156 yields 1.13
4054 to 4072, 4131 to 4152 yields 1.04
